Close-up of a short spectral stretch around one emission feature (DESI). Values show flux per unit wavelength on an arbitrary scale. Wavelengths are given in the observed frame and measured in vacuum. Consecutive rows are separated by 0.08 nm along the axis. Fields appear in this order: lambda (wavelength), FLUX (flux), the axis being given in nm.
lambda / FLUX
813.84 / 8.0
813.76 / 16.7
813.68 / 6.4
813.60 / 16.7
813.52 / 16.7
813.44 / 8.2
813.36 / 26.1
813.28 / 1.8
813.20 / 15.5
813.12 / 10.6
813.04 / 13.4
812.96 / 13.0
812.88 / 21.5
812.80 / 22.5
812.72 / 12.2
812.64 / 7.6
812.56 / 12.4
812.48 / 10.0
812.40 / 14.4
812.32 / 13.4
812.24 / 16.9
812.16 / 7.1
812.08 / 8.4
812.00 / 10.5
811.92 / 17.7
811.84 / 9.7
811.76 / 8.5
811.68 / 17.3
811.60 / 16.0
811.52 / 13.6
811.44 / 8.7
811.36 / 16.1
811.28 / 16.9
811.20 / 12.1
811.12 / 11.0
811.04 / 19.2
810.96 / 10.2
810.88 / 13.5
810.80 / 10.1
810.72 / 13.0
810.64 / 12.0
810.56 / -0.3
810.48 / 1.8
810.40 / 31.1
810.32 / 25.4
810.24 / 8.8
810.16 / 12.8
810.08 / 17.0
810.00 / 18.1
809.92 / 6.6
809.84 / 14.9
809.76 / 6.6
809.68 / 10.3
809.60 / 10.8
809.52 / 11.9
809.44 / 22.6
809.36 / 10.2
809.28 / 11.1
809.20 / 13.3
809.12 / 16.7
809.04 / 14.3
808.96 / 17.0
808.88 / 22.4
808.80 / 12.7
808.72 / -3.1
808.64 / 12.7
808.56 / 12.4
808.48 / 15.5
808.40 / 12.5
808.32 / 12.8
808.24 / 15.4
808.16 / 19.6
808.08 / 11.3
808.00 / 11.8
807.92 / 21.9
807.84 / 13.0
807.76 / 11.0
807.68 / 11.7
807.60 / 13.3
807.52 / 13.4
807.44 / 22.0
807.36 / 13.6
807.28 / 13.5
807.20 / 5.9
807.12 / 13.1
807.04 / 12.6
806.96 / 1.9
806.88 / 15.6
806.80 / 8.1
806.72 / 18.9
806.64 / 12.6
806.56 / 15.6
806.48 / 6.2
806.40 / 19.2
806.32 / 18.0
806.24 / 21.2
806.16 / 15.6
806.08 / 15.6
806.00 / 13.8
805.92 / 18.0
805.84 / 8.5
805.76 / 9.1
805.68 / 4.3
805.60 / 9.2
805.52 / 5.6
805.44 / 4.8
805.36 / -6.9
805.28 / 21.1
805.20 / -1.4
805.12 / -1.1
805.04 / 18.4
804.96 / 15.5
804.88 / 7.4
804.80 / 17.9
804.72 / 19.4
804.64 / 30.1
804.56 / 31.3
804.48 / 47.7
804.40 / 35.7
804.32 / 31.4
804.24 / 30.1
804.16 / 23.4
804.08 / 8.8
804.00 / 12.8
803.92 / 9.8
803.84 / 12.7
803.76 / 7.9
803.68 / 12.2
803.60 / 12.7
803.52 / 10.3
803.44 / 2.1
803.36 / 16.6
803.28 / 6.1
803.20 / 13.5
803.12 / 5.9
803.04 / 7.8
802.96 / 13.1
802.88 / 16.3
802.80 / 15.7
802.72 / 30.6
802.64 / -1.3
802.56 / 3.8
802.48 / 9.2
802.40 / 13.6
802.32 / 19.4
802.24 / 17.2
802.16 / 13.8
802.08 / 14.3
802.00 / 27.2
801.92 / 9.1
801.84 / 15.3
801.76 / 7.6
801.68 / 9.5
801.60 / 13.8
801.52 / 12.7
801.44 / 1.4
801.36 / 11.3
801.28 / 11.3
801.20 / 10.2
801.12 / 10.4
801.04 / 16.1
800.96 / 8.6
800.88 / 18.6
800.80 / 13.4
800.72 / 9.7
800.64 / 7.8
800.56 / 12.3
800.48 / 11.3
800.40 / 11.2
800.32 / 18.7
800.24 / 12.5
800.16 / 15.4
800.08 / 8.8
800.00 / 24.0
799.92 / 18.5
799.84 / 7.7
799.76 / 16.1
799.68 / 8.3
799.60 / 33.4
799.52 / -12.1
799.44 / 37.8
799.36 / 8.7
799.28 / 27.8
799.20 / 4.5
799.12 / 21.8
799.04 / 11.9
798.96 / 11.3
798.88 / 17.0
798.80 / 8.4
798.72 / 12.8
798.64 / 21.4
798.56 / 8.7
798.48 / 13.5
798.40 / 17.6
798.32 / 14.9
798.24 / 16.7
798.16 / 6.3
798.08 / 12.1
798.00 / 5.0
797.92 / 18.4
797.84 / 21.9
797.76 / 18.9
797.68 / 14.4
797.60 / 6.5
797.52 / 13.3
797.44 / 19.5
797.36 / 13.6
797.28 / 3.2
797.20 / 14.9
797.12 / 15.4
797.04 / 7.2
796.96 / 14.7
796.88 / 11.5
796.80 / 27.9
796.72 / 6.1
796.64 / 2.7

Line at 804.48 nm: Hgamma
